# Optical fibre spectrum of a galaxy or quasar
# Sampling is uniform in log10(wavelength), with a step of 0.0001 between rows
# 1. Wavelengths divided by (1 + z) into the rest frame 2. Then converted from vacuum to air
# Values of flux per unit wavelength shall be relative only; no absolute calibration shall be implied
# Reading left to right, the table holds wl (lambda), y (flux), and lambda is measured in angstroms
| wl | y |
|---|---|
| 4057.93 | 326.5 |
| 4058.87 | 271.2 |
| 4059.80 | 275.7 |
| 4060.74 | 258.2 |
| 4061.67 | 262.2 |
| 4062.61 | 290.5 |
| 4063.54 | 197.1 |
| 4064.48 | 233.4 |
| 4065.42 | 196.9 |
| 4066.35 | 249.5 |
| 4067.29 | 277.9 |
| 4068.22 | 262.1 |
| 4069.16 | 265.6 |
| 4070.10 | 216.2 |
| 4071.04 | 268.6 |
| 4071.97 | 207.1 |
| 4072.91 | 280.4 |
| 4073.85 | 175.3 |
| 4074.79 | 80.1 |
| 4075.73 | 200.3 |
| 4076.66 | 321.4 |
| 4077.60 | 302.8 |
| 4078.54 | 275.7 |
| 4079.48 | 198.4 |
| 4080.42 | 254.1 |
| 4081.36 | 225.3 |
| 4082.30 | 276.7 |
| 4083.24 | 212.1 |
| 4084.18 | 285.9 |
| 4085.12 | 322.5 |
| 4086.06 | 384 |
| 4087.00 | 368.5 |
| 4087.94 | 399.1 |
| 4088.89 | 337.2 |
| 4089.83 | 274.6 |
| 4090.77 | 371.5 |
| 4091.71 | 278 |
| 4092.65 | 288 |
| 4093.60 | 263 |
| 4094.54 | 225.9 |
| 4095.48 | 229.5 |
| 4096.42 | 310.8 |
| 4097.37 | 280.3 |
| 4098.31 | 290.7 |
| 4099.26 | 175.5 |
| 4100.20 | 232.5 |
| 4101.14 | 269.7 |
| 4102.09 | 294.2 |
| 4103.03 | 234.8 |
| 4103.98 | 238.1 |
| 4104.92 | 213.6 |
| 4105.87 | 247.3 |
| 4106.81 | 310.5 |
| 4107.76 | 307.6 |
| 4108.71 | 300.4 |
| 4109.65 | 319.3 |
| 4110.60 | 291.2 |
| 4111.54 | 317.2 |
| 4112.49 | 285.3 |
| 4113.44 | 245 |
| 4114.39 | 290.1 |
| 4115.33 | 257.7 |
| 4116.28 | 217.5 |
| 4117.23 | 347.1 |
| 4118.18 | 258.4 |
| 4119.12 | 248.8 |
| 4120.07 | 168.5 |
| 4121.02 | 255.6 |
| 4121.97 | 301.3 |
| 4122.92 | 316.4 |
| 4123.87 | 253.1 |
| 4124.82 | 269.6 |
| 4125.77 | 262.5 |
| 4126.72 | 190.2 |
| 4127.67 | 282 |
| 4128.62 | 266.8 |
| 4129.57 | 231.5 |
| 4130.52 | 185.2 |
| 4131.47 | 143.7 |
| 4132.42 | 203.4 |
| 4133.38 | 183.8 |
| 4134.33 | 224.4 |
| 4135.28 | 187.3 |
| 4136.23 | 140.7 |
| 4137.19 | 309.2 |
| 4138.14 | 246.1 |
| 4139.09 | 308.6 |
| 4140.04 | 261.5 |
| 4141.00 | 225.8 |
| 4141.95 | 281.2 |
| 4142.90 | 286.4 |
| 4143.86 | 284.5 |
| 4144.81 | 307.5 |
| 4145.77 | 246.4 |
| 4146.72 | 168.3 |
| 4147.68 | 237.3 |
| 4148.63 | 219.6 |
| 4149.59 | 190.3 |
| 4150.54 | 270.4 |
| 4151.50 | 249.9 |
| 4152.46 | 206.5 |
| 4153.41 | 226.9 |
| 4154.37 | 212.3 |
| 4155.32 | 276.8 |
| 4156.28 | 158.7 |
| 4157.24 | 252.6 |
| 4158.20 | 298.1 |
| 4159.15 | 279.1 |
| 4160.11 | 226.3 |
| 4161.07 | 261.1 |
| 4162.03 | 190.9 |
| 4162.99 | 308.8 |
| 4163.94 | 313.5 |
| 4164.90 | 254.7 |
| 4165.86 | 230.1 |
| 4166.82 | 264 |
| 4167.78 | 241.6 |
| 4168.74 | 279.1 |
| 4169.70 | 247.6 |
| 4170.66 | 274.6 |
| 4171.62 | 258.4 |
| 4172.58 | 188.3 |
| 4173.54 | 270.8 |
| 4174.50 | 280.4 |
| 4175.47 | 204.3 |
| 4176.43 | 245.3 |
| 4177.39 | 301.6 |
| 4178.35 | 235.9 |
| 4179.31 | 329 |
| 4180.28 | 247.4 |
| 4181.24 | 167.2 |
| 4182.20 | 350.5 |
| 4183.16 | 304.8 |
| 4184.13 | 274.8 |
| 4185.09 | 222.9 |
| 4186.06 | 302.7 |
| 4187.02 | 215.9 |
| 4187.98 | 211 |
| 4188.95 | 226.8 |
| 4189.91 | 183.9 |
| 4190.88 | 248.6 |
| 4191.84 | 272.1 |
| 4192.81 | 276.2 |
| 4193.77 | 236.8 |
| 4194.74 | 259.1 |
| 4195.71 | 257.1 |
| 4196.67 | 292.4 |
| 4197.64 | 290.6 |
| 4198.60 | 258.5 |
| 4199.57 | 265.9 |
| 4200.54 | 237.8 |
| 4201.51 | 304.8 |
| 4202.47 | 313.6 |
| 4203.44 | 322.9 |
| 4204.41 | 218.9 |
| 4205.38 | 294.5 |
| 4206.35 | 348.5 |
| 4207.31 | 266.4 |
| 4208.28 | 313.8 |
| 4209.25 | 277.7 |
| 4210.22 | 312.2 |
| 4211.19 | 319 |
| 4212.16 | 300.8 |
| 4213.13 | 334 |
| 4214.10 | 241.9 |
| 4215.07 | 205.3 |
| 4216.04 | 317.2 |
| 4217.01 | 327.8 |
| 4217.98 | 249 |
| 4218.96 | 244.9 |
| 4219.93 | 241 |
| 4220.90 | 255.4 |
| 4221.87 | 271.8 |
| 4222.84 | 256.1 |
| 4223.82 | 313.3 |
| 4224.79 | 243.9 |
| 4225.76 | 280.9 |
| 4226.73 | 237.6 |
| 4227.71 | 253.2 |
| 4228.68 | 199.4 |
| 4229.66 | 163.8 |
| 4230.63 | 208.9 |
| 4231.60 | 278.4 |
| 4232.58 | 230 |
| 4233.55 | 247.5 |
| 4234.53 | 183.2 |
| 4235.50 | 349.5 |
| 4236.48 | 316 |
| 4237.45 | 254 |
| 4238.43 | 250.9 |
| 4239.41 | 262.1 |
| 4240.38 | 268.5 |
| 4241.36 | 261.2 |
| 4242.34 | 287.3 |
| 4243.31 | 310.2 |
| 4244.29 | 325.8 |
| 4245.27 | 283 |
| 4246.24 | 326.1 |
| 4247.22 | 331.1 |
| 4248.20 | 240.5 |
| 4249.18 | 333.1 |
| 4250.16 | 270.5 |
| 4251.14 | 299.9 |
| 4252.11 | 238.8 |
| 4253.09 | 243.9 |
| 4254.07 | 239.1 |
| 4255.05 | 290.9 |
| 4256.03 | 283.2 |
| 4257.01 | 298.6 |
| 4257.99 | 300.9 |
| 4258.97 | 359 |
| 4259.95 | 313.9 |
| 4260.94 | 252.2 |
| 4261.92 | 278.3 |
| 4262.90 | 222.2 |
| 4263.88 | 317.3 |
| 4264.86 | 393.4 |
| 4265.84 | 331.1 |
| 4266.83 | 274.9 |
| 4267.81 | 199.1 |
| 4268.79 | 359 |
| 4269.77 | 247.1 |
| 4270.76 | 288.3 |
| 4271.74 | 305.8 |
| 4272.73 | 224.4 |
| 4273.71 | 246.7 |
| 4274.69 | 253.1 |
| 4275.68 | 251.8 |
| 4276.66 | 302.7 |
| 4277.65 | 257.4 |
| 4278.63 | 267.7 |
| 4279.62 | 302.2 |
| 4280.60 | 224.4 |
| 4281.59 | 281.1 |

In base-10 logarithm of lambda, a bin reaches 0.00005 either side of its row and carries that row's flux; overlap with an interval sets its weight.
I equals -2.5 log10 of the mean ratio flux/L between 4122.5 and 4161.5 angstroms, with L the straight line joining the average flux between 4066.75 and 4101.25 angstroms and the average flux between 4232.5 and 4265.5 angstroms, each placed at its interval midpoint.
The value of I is 0.143 mag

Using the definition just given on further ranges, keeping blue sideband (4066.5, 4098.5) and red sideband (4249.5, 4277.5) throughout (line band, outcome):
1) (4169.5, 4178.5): 0.102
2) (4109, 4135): 0.085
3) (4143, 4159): 0.147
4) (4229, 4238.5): 0.135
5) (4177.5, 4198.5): 0.076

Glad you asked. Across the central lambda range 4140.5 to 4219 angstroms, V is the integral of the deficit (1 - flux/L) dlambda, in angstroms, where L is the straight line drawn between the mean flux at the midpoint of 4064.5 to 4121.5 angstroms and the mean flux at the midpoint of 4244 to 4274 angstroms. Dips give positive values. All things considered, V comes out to 4.6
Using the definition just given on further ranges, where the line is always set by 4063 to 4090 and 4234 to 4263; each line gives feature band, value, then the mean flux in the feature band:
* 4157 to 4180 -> 1.1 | 260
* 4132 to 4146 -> 1.1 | 247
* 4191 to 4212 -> -0.4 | 283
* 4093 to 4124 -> -0.3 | 267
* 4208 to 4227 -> 0.1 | 277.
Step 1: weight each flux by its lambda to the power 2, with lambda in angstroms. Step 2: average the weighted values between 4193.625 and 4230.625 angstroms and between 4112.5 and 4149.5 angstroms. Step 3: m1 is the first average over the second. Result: 1.15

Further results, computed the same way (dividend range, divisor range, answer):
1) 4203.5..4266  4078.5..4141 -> 1.12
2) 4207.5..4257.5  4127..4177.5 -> 1.16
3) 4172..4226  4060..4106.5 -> 1.09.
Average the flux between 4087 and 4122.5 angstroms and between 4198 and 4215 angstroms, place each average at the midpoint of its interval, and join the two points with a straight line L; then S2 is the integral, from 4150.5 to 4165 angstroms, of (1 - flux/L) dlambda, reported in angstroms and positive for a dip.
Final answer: 1.7 angstroms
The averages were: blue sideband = 276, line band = 248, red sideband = 288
